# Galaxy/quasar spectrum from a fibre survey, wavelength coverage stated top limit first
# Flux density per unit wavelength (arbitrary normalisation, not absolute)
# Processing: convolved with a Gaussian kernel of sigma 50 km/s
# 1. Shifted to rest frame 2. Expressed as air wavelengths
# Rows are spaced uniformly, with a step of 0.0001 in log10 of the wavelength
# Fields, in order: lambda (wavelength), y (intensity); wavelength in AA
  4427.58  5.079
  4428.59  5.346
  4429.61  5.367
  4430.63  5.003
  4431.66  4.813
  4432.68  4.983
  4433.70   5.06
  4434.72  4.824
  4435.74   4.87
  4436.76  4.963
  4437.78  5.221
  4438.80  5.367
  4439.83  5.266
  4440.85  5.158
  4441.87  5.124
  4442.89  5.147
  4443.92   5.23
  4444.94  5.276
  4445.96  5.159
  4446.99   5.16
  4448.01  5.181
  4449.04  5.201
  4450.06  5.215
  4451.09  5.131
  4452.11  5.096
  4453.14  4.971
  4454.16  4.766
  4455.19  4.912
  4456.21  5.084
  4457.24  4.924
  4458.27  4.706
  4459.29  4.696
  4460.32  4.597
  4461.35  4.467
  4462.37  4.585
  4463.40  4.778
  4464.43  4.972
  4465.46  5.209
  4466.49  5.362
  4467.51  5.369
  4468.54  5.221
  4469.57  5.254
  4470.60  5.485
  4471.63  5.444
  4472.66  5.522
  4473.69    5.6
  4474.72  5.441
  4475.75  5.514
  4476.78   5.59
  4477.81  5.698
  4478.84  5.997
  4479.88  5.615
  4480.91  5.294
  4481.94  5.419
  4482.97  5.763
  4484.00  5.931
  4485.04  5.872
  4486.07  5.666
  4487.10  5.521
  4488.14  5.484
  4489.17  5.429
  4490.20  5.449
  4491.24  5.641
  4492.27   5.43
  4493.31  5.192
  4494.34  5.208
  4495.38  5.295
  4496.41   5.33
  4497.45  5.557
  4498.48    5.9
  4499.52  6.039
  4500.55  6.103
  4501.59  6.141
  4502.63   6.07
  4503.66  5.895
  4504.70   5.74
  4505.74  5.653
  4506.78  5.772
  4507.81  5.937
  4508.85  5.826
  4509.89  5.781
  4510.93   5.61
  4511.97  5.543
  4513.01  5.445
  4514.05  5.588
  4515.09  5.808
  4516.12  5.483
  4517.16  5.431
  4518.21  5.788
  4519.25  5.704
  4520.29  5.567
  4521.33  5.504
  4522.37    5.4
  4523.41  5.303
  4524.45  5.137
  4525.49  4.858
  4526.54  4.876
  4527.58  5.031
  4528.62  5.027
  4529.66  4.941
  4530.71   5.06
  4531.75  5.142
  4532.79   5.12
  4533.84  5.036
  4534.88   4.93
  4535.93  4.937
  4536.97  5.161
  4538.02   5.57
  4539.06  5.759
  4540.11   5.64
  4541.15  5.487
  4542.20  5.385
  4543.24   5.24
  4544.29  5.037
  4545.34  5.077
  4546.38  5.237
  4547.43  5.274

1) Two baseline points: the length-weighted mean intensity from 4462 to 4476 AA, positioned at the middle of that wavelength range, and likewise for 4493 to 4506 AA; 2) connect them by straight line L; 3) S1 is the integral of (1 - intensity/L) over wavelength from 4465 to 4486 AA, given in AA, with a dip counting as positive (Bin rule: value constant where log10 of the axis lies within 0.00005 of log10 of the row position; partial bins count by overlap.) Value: -0.66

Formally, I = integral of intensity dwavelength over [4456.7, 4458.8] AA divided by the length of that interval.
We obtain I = 4.82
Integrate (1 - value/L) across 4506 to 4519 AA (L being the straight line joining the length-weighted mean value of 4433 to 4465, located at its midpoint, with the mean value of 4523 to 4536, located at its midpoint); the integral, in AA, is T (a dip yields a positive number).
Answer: -1.67 AA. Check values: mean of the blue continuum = 5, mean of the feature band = 5.67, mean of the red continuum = 5.03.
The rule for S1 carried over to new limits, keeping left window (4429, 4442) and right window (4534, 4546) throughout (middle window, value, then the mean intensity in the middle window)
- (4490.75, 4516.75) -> -2.32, 5.68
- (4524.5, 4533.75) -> 0.44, 5.01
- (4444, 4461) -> 0.35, 5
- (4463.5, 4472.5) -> -0.23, 5.27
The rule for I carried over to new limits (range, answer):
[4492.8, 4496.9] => 5.26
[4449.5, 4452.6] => 5.16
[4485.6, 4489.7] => 5.53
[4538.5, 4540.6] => 5.7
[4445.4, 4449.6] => 5.18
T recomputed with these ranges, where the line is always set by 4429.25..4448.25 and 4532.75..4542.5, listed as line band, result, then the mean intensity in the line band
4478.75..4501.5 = -1.7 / 5.6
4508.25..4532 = -0.5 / 5.39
